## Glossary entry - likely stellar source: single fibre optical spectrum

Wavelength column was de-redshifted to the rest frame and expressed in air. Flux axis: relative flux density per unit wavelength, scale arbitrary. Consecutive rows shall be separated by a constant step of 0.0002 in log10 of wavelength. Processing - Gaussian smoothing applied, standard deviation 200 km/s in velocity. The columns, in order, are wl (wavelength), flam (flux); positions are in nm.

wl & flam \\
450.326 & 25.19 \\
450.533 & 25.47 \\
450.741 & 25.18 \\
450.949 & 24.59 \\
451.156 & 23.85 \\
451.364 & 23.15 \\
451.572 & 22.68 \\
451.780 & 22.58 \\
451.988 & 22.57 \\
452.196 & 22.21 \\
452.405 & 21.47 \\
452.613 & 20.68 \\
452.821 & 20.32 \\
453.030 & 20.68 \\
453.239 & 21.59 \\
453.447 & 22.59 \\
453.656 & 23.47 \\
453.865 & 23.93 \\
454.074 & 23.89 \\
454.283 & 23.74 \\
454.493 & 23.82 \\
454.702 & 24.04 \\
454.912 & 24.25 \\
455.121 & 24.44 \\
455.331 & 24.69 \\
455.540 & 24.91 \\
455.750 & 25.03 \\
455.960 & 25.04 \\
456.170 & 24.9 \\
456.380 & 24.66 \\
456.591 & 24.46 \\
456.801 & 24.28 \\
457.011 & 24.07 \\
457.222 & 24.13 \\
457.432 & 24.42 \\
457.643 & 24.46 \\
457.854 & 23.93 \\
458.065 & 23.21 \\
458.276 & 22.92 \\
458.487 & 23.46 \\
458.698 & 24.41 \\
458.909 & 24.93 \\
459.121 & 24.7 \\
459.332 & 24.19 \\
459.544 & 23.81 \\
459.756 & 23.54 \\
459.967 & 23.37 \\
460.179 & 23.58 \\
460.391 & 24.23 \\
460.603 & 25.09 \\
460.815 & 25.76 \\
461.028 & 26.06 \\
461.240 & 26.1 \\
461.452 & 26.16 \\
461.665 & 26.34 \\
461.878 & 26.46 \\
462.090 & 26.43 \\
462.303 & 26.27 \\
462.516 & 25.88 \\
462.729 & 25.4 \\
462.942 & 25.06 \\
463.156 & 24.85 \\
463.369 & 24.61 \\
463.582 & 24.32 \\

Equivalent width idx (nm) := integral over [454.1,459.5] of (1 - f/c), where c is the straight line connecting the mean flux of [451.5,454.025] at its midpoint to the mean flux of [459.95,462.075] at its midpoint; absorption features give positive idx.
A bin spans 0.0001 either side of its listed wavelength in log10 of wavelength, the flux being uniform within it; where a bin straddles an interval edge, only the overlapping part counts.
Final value -0.13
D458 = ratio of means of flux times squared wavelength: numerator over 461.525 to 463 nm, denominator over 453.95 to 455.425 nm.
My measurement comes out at 1.12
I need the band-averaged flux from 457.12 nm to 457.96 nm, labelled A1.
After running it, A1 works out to 24.2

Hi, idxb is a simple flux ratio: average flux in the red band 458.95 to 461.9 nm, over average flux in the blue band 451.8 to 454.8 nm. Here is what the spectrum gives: 1.1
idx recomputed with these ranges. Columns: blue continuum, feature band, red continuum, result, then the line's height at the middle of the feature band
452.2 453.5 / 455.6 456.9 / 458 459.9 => -0.11 nm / 22.7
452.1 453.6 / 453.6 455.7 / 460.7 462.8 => -0.17 nm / 22.4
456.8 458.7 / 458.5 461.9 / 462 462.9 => 0.01 nm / 24.9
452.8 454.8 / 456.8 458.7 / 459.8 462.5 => 0.03 nm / 24.3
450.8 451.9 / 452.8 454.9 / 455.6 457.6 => 0.09 nm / 24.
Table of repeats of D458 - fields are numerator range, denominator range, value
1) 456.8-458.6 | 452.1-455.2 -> 1.07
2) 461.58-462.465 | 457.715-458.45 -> 1.15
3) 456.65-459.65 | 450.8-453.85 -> 1.10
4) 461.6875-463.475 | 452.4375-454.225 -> 1.20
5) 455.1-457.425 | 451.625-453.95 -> 1.13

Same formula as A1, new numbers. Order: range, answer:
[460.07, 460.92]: 24.7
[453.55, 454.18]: 23.8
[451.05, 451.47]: 23.5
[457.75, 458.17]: 23.6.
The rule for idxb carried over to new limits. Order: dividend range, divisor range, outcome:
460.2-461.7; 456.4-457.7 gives 1.05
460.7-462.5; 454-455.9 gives 1.08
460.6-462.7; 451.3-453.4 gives 1.20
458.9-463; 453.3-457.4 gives 1.04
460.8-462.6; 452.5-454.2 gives 1.18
